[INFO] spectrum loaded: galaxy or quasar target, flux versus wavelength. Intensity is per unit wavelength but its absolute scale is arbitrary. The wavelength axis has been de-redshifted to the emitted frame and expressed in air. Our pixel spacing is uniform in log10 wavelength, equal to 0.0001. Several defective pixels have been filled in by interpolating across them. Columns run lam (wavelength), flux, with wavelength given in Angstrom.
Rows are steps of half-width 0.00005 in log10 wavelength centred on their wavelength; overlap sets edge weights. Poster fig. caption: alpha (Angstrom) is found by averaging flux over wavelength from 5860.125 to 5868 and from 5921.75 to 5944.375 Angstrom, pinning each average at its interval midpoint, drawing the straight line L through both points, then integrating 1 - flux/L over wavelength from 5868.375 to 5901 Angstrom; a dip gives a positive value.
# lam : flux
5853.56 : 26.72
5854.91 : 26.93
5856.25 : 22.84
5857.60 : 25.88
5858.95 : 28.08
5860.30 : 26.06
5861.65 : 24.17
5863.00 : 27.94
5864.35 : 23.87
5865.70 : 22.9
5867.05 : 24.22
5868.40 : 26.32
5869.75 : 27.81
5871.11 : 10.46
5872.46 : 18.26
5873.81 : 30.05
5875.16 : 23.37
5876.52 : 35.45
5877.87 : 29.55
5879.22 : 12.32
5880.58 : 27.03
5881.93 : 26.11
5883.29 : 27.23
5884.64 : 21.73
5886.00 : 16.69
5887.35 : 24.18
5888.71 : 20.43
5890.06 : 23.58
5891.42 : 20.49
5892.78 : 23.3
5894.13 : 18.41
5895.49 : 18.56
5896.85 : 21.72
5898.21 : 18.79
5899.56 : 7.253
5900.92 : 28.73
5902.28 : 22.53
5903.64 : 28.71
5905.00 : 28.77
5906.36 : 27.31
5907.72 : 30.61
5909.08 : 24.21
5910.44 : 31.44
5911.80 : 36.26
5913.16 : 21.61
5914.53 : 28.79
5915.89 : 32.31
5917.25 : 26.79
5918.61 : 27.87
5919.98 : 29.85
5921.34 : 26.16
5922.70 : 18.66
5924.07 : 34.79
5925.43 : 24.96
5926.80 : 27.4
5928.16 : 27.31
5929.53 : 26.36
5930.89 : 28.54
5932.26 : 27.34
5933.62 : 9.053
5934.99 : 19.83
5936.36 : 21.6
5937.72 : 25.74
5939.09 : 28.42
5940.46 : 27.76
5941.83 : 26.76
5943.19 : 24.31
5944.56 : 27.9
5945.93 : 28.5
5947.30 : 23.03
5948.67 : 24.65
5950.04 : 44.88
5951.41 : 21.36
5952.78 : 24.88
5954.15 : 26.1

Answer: 3.6 Angstrom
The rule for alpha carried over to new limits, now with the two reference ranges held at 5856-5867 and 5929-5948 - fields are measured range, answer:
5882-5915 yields 1.5 Angstrom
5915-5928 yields -1.5 Angstrom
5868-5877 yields 0.3 Angstrom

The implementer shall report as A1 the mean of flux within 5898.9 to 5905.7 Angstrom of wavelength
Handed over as 23.2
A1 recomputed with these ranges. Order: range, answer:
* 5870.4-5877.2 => 23.5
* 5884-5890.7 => 21.3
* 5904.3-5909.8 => 27.8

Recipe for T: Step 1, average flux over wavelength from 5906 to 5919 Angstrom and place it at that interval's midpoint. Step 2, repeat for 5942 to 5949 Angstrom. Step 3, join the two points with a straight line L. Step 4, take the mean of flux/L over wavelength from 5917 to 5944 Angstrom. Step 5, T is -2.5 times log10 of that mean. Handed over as 0.07 mag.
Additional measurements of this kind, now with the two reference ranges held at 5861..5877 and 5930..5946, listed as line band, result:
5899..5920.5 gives -0.11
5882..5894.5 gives 0.11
